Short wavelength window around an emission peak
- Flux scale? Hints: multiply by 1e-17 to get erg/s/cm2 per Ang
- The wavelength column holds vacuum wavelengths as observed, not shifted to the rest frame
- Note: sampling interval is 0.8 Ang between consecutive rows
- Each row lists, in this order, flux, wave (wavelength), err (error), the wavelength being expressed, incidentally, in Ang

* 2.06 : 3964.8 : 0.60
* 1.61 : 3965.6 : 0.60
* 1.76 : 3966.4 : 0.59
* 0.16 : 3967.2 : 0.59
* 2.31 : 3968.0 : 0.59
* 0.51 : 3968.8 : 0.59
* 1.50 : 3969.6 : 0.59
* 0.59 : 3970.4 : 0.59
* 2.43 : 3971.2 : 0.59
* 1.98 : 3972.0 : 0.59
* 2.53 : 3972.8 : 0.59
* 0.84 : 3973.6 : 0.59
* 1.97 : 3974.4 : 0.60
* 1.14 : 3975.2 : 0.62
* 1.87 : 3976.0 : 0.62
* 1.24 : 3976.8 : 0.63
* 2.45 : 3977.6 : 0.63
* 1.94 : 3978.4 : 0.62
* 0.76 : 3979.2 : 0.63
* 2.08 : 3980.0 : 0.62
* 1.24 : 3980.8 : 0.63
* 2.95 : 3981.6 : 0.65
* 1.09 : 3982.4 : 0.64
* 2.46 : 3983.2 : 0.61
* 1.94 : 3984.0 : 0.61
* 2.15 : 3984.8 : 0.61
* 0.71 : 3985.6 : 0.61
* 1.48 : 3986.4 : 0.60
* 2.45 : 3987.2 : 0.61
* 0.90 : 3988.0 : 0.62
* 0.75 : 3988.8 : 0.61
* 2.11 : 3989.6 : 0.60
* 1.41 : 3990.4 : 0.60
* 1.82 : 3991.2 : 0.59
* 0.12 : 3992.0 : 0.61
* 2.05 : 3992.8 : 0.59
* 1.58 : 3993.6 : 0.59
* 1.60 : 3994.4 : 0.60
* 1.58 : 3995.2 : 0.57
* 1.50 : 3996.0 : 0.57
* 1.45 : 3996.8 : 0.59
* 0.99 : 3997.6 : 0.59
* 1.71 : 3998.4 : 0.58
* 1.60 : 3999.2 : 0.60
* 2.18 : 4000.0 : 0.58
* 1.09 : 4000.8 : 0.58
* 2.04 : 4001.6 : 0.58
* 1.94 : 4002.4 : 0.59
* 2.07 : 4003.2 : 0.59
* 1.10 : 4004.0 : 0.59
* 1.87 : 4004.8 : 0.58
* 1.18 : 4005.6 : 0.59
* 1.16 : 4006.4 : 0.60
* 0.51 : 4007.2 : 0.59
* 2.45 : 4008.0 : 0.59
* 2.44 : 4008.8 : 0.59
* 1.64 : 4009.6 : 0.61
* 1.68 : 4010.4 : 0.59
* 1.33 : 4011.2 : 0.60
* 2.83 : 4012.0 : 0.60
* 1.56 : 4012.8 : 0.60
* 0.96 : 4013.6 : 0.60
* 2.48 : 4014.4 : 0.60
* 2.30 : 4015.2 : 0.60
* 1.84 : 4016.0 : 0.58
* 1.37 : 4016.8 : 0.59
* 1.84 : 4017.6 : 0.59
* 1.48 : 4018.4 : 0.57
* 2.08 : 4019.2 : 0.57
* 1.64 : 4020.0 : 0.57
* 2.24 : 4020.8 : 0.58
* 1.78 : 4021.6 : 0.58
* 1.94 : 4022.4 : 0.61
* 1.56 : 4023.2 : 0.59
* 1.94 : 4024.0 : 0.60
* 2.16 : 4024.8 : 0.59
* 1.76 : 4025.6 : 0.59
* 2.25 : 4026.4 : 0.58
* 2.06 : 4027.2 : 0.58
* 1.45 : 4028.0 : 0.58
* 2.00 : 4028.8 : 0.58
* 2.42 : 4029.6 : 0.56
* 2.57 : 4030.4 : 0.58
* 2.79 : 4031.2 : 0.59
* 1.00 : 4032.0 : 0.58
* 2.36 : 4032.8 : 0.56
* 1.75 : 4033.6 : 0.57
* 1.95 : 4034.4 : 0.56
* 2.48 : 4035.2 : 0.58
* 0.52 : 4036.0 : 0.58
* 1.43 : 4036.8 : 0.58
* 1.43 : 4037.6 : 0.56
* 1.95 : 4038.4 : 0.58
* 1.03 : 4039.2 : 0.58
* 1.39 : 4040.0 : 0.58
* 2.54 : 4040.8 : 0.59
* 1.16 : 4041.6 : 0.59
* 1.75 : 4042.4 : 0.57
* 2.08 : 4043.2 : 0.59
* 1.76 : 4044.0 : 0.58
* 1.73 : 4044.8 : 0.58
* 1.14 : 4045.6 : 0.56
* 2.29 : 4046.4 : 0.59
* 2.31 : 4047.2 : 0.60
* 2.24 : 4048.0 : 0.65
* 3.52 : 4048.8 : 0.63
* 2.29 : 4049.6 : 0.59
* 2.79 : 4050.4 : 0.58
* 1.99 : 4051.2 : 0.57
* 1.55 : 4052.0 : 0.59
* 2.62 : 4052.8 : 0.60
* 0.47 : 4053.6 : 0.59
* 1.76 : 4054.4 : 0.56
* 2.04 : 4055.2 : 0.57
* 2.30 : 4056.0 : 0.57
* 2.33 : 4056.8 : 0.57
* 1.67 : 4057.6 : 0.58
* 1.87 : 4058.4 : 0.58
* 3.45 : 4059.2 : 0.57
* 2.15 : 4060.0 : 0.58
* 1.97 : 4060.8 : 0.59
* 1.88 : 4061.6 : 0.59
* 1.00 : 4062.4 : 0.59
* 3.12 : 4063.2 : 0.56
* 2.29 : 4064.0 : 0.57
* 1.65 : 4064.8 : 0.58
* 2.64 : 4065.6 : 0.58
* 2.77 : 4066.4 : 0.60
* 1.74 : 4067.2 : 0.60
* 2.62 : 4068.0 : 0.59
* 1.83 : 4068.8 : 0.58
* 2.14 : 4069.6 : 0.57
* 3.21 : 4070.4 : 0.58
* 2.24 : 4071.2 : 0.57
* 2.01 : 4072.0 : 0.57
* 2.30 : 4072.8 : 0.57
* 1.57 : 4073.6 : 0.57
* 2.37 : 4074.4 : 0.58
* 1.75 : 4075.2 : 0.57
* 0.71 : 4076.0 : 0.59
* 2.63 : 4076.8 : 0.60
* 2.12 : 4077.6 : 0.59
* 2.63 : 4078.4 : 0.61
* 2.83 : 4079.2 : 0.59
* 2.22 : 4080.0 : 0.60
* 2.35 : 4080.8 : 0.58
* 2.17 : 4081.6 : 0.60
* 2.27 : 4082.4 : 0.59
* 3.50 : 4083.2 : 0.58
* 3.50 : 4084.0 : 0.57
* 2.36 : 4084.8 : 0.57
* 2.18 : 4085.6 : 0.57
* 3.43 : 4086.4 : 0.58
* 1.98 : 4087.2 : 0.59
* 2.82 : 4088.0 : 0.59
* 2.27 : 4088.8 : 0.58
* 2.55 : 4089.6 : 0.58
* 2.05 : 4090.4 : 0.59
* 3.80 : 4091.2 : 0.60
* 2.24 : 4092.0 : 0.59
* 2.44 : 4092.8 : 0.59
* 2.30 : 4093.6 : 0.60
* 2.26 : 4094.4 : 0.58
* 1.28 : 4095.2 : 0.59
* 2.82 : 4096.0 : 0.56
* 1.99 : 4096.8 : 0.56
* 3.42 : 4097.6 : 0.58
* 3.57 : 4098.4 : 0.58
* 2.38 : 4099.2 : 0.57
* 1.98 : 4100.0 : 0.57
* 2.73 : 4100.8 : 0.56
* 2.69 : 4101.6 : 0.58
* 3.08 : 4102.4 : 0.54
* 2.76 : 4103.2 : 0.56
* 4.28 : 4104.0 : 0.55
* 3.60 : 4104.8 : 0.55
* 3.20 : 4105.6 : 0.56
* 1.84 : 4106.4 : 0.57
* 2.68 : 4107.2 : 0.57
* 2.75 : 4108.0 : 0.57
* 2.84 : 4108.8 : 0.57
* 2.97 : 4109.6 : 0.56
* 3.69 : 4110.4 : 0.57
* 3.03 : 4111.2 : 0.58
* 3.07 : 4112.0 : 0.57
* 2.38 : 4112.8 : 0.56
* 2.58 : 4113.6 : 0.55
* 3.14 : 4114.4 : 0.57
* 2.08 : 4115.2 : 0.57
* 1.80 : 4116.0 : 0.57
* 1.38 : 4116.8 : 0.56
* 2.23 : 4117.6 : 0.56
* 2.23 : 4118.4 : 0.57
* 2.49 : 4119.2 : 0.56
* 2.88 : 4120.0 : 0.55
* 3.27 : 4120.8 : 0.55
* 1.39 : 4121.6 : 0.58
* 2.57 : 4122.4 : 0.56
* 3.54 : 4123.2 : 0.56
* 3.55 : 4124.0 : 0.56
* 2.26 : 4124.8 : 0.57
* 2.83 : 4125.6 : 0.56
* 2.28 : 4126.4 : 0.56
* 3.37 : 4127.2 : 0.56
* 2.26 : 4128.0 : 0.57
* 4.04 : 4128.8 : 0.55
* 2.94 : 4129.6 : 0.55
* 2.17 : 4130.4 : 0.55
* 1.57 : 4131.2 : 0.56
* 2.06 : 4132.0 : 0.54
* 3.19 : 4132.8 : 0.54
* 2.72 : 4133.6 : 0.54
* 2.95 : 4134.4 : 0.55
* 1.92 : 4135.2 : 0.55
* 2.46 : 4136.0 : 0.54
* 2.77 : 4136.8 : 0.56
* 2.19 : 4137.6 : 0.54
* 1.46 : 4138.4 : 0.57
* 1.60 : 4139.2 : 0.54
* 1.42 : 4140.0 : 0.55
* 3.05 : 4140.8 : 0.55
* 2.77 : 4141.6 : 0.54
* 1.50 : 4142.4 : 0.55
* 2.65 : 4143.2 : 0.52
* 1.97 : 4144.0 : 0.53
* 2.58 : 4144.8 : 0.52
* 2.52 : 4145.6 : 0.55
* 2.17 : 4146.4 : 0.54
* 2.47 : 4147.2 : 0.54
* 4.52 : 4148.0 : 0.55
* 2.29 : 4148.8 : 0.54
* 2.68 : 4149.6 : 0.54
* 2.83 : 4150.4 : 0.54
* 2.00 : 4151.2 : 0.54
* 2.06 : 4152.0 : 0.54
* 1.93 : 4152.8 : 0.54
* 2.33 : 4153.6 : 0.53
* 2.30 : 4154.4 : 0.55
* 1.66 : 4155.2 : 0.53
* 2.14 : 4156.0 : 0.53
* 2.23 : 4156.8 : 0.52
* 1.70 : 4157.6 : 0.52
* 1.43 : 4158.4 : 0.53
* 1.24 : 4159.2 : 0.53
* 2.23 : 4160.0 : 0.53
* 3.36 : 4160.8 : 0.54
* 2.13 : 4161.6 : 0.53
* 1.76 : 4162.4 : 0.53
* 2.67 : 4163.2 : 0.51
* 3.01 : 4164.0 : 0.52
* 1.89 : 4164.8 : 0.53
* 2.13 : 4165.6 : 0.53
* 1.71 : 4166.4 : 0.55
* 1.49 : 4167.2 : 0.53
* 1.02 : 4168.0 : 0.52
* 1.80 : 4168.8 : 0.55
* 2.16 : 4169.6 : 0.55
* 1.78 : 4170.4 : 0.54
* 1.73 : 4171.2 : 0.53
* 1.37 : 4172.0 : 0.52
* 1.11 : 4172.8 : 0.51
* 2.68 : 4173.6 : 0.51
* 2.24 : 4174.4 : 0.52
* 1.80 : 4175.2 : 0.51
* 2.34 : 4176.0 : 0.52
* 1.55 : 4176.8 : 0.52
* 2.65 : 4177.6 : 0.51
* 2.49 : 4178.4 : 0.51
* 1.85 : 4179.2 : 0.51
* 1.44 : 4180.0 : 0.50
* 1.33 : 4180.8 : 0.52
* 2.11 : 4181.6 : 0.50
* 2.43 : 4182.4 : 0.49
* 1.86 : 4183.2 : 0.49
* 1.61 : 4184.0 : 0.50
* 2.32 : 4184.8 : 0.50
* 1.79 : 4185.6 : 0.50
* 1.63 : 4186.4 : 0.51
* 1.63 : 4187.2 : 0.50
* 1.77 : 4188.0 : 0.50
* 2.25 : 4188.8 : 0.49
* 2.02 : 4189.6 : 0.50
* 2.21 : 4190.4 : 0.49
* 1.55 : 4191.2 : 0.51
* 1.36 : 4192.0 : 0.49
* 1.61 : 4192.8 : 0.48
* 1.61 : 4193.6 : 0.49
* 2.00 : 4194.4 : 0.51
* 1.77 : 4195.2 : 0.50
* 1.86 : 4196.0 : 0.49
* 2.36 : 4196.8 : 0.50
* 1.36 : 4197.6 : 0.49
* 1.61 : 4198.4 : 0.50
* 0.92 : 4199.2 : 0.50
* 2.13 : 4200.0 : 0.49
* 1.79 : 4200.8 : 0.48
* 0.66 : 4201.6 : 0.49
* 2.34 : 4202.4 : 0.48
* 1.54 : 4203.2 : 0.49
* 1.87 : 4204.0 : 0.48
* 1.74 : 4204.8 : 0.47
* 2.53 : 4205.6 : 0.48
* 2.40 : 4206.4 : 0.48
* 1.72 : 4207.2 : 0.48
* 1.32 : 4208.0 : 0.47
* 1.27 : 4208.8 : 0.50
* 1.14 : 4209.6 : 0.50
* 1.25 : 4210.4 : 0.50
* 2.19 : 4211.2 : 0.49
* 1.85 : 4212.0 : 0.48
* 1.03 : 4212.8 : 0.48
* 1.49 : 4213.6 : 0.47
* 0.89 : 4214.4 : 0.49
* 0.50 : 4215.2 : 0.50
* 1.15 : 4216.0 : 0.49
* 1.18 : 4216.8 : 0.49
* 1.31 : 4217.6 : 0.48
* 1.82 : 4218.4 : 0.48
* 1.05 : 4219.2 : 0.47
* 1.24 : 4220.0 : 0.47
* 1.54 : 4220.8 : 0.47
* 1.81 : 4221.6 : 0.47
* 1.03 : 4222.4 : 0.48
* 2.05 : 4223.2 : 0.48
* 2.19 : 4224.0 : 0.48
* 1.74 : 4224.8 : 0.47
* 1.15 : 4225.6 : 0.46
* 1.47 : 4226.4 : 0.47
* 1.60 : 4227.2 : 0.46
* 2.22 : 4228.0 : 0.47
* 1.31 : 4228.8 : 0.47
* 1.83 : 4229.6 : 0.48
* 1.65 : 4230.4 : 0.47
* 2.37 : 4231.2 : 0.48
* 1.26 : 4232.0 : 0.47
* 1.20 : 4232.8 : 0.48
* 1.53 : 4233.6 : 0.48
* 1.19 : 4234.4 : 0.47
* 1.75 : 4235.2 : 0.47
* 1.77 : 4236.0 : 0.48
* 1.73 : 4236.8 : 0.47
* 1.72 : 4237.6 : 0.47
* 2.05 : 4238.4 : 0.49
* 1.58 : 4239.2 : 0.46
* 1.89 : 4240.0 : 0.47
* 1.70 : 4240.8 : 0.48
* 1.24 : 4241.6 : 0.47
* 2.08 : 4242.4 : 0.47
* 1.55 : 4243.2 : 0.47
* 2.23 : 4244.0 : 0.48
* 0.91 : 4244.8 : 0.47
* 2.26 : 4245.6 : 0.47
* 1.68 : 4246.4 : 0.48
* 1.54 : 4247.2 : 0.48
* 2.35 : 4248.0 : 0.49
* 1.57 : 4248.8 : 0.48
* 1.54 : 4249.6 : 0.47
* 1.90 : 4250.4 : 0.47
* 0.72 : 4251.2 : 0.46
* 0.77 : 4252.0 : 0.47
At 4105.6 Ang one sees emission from C III] 1909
